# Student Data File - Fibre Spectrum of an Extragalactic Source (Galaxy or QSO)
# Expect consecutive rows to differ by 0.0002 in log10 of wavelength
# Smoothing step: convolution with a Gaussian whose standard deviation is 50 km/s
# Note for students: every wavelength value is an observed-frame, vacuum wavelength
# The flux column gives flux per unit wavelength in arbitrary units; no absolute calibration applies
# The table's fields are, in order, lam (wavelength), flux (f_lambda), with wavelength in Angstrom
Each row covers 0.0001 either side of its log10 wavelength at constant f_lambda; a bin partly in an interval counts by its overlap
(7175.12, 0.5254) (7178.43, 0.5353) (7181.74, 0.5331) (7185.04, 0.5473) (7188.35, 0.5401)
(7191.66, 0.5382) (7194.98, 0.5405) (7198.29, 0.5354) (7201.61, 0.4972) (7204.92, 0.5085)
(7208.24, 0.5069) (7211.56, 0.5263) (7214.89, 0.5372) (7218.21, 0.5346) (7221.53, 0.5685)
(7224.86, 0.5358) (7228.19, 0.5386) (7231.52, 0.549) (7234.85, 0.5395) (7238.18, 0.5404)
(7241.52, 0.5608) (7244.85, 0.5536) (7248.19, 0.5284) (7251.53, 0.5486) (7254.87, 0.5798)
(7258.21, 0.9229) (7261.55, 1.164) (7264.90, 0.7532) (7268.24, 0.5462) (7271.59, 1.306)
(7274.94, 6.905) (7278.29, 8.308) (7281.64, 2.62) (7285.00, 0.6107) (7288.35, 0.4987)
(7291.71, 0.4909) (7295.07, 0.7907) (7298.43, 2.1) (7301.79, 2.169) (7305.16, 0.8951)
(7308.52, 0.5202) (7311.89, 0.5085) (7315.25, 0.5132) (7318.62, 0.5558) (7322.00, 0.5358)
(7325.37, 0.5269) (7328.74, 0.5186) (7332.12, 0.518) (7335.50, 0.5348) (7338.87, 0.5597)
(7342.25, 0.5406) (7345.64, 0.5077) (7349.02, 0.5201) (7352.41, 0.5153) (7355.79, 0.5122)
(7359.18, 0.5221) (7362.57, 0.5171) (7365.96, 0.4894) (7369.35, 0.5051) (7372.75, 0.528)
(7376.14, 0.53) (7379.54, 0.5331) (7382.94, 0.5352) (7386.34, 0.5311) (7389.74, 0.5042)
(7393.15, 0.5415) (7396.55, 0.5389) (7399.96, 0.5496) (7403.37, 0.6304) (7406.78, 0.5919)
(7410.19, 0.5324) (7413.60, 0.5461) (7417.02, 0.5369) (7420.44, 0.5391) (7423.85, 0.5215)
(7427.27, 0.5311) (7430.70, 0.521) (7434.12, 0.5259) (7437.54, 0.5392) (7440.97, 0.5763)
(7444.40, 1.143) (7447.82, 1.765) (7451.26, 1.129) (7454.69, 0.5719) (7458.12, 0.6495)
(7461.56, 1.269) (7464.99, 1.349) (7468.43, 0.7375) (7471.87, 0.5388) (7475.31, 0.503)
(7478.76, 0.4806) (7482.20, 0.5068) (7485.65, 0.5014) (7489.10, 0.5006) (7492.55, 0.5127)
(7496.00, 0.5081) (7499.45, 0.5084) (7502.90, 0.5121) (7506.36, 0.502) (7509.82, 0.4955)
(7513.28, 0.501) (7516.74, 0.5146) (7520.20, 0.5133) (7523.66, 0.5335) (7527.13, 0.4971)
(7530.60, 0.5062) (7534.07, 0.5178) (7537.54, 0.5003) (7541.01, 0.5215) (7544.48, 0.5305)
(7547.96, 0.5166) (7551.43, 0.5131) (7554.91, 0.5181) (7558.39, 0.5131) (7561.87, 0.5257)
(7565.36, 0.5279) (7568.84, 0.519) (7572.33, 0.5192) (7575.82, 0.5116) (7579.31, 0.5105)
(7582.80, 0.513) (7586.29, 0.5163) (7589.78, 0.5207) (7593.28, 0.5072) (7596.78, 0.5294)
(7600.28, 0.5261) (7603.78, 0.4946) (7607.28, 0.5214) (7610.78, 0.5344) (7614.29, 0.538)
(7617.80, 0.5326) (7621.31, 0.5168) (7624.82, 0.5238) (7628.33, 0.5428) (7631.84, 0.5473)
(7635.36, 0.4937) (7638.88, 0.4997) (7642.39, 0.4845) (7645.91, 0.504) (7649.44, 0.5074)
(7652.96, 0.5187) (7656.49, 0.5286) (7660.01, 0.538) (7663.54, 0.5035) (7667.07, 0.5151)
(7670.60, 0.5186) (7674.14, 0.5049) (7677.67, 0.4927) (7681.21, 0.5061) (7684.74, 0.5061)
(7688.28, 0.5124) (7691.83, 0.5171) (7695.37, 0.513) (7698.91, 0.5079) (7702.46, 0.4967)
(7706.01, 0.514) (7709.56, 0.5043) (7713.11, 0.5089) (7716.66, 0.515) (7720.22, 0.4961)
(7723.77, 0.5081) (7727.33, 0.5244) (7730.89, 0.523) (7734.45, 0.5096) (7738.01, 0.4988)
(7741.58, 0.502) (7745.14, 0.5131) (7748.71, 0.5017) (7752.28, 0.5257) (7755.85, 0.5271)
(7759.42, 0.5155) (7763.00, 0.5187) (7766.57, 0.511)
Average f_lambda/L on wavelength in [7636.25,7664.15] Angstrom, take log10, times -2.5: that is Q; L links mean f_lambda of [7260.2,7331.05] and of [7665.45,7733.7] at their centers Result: 0.24 mag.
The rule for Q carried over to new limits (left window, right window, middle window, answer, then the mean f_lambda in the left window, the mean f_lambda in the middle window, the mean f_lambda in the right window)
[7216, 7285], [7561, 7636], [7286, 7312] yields 0.27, 1.43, 1.02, 0.522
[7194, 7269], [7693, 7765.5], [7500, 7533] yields 0.08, 0.593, 0.508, 0.511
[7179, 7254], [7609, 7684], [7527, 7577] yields 0.01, 0.537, 0.516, 0.517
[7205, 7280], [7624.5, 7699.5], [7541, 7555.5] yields 0.35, 1.26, 0.52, 0.513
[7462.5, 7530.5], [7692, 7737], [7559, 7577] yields 0.06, 0.57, 0.52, 0.51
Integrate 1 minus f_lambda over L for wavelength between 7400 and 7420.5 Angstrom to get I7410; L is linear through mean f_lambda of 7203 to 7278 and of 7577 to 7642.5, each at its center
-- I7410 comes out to 6.2 Angstrom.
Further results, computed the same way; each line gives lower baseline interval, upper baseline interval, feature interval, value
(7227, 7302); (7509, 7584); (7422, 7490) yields 6.3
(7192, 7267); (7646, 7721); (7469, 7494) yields 1.4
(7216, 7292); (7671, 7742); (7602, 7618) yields 3.8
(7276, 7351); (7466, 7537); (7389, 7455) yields 9.6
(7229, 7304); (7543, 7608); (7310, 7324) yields 8.5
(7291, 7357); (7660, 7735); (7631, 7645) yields 1.0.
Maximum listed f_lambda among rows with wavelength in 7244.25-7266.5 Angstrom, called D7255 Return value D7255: 1.164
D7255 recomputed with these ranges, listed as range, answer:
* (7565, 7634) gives 0.5473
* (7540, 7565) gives 0.5305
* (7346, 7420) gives 0.6304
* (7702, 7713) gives 0.514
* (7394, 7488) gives 1.765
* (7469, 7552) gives 0.5388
